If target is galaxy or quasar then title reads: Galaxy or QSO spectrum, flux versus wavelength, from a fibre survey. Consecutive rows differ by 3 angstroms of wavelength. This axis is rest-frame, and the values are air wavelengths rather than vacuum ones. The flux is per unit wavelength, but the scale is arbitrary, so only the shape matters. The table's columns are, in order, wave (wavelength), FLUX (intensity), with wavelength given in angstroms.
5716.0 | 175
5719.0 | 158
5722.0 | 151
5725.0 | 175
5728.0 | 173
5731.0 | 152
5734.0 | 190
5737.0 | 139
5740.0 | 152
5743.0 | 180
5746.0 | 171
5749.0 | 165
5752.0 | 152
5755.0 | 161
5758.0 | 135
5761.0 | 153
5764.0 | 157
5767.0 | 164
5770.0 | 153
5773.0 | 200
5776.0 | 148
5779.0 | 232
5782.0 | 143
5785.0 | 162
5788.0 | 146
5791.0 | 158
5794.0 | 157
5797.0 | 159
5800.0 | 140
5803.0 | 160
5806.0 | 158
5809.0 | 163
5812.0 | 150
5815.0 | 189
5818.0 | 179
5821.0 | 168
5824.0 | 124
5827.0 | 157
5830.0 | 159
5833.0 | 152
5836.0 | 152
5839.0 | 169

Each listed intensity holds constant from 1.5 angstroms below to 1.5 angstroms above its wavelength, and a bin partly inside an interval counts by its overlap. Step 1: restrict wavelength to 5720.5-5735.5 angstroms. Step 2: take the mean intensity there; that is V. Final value 168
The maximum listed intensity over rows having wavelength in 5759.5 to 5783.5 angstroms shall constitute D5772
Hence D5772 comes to 232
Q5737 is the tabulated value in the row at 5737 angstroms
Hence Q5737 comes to 139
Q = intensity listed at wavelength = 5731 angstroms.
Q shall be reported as 152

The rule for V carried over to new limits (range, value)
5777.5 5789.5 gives 171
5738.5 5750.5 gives 167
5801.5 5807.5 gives 159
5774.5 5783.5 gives 174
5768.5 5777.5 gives 167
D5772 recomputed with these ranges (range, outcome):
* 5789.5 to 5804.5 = 160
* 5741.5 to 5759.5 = 180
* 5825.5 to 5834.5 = 159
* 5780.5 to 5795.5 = 162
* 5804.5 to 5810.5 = 163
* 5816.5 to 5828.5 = 179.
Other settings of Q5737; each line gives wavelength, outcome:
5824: 124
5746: 171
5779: 232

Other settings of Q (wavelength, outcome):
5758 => 135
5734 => 190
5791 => 158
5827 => 157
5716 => 175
